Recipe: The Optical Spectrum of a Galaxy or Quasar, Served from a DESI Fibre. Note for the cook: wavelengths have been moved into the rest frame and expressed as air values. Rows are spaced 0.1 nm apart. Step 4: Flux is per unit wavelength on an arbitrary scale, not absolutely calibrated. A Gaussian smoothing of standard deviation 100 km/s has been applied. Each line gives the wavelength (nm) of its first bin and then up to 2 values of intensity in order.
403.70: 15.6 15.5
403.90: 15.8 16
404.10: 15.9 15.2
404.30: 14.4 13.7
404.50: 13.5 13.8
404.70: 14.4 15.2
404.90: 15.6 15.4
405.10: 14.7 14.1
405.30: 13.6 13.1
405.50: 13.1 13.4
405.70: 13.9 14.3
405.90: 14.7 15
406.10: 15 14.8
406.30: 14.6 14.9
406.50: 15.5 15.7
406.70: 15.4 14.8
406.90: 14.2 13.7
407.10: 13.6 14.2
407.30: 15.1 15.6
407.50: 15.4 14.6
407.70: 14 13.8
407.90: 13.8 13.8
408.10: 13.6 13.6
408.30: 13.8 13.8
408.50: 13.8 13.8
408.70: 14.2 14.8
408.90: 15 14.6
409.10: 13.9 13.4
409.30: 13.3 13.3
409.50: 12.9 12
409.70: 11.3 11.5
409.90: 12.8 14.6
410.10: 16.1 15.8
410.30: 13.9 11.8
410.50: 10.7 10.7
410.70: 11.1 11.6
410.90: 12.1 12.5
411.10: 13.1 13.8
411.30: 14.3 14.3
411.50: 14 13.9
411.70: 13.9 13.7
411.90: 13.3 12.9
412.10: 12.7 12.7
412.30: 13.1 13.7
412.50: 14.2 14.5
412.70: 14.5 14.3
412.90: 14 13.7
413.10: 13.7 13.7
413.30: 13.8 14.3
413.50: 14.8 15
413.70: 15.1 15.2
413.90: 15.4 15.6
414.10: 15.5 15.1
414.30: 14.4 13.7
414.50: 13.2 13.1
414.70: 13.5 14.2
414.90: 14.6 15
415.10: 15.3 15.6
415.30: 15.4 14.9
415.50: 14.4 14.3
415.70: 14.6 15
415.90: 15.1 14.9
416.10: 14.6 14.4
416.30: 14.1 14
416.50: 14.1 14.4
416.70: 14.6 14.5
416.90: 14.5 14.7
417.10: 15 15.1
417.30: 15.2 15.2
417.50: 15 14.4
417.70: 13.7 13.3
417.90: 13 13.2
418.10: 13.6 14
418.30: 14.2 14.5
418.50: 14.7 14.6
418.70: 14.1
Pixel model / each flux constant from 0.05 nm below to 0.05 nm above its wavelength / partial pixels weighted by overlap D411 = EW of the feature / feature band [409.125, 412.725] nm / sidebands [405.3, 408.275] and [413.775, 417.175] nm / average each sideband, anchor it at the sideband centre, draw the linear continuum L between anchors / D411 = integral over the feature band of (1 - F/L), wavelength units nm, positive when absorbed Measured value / 0.33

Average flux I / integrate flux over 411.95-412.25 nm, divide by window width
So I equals 12.8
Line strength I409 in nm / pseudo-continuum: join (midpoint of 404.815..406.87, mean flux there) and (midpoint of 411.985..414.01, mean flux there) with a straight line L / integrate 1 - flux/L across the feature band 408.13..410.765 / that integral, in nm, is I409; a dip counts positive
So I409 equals 0.19 nm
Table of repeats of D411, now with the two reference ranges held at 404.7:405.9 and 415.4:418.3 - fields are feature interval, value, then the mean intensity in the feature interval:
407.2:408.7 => 0.010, 14.2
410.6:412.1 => 0.130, 13.1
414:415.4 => -0.019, 14.6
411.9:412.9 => 0.050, 13.6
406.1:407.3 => -0.037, 14.7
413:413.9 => -0.007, 14.5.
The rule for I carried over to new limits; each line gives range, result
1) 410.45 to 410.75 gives 10.8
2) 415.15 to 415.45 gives 15.3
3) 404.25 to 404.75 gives 14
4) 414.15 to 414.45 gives 14.4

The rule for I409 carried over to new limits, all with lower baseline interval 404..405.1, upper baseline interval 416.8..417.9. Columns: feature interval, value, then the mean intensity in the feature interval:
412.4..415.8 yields 0.02 nm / 14.5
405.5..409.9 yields 0.19 nm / 14.1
